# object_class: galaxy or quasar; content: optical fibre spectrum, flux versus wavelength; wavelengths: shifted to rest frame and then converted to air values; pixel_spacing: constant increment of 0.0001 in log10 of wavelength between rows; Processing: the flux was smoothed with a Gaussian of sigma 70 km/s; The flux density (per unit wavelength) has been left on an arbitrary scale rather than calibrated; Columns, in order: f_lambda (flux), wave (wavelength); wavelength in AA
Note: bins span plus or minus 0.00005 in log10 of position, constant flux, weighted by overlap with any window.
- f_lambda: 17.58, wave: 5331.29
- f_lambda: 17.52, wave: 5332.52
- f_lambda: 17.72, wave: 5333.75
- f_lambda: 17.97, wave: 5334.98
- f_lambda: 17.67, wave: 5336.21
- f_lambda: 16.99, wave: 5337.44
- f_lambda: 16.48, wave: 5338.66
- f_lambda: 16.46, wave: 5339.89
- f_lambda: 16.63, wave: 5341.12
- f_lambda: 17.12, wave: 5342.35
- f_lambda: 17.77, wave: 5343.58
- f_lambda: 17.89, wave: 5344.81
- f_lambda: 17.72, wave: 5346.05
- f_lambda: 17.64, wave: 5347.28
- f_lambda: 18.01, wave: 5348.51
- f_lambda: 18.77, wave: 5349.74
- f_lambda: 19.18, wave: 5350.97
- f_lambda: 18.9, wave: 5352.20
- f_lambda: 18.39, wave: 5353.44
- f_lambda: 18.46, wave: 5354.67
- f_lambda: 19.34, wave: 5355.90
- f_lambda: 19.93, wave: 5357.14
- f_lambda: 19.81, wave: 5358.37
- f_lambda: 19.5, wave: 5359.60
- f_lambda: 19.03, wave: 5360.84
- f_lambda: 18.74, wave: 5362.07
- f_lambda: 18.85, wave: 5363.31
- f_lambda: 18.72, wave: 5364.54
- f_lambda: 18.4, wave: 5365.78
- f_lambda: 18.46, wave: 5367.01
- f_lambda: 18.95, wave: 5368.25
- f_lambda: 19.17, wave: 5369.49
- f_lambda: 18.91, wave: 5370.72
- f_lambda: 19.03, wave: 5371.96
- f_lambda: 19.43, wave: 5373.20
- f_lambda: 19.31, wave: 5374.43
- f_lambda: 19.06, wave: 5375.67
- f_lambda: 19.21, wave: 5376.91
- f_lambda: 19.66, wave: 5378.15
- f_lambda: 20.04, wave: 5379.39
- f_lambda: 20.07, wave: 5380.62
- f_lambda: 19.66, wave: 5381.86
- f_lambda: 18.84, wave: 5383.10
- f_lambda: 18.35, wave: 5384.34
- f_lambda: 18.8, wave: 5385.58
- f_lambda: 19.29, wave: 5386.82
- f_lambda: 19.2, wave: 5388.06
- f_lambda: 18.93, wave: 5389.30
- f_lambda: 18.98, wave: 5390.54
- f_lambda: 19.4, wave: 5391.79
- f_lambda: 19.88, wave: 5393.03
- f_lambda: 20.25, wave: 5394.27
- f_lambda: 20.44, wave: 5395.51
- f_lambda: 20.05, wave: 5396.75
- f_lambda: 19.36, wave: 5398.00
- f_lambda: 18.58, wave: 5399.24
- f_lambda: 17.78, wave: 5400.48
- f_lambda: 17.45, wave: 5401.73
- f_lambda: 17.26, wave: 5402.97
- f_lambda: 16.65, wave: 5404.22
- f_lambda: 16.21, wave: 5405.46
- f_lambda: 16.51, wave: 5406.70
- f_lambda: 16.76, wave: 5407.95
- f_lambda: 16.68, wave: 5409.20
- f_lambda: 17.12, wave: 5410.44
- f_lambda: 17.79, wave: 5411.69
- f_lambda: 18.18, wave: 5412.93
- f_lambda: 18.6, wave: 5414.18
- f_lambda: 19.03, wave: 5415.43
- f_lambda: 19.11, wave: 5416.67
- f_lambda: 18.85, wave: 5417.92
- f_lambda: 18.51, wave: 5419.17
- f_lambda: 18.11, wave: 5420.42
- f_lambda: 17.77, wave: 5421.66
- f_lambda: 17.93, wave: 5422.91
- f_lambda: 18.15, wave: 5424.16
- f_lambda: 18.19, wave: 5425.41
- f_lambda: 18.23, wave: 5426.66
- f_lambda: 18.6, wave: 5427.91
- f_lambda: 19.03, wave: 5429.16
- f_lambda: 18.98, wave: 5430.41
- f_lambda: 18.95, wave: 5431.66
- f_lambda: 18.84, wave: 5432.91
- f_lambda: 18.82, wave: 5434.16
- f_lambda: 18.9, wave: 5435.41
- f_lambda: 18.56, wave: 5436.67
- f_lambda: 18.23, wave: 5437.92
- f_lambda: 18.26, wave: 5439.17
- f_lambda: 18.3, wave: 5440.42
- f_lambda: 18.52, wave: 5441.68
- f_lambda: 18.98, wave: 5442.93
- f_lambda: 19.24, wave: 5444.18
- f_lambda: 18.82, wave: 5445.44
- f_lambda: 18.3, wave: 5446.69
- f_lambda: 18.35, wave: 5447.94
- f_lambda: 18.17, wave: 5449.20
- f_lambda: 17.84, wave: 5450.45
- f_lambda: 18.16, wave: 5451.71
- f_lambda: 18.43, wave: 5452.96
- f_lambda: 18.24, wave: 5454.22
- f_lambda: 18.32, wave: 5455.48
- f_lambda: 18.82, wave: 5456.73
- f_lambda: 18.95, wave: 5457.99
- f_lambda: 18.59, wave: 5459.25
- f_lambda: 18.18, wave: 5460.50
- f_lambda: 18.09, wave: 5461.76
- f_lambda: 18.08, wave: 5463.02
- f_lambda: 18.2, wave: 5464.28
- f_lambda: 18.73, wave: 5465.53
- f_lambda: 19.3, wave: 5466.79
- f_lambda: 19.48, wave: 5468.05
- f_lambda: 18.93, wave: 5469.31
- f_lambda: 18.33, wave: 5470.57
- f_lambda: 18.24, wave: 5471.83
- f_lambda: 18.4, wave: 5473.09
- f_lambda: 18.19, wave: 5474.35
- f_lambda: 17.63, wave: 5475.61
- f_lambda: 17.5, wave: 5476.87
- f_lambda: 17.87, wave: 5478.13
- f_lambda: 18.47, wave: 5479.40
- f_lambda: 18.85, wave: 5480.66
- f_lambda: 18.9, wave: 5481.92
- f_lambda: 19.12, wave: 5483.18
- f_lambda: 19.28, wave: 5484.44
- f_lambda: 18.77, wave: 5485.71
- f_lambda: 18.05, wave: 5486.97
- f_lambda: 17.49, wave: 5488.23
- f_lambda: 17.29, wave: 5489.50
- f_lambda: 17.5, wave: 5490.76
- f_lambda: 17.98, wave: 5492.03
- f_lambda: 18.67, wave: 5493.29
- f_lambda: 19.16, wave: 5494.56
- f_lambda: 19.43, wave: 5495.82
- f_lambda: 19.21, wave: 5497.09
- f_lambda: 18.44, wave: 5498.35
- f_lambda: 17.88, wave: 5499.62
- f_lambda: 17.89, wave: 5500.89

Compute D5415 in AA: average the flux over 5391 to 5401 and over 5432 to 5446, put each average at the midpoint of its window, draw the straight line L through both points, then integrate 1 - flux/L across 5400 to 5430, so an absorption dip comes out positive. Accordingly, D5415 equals 1.96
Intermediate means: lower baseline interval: 19.5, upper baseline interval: 18.7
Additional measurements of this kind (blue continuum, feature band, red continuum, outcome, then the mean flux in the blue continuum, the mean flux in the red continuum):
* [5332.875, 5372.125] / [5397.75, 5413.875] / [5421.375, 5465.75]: 0.9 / 18.3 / 18.5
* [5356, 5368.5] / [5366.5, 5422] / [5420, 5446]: 0.5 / 19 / 18.5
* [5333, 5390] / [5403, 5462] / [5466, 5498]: 0.9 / 18.6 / 18.5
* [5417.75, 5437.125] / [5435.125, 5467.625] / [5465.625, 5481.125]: 0.0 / 18.5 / 18.4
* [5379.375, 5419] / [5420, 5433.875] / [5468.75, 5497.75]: 0.0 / 18.5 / 18.4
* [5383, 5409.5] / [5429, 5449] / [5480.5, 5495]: -0.3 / 18.4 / 18.4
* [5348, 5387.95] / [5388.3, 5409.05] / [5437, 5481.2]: 0.5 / 19.1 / 18.4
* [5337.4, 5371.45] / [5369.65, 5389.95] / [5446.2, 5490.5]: -0.9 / 18.4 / 18.4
